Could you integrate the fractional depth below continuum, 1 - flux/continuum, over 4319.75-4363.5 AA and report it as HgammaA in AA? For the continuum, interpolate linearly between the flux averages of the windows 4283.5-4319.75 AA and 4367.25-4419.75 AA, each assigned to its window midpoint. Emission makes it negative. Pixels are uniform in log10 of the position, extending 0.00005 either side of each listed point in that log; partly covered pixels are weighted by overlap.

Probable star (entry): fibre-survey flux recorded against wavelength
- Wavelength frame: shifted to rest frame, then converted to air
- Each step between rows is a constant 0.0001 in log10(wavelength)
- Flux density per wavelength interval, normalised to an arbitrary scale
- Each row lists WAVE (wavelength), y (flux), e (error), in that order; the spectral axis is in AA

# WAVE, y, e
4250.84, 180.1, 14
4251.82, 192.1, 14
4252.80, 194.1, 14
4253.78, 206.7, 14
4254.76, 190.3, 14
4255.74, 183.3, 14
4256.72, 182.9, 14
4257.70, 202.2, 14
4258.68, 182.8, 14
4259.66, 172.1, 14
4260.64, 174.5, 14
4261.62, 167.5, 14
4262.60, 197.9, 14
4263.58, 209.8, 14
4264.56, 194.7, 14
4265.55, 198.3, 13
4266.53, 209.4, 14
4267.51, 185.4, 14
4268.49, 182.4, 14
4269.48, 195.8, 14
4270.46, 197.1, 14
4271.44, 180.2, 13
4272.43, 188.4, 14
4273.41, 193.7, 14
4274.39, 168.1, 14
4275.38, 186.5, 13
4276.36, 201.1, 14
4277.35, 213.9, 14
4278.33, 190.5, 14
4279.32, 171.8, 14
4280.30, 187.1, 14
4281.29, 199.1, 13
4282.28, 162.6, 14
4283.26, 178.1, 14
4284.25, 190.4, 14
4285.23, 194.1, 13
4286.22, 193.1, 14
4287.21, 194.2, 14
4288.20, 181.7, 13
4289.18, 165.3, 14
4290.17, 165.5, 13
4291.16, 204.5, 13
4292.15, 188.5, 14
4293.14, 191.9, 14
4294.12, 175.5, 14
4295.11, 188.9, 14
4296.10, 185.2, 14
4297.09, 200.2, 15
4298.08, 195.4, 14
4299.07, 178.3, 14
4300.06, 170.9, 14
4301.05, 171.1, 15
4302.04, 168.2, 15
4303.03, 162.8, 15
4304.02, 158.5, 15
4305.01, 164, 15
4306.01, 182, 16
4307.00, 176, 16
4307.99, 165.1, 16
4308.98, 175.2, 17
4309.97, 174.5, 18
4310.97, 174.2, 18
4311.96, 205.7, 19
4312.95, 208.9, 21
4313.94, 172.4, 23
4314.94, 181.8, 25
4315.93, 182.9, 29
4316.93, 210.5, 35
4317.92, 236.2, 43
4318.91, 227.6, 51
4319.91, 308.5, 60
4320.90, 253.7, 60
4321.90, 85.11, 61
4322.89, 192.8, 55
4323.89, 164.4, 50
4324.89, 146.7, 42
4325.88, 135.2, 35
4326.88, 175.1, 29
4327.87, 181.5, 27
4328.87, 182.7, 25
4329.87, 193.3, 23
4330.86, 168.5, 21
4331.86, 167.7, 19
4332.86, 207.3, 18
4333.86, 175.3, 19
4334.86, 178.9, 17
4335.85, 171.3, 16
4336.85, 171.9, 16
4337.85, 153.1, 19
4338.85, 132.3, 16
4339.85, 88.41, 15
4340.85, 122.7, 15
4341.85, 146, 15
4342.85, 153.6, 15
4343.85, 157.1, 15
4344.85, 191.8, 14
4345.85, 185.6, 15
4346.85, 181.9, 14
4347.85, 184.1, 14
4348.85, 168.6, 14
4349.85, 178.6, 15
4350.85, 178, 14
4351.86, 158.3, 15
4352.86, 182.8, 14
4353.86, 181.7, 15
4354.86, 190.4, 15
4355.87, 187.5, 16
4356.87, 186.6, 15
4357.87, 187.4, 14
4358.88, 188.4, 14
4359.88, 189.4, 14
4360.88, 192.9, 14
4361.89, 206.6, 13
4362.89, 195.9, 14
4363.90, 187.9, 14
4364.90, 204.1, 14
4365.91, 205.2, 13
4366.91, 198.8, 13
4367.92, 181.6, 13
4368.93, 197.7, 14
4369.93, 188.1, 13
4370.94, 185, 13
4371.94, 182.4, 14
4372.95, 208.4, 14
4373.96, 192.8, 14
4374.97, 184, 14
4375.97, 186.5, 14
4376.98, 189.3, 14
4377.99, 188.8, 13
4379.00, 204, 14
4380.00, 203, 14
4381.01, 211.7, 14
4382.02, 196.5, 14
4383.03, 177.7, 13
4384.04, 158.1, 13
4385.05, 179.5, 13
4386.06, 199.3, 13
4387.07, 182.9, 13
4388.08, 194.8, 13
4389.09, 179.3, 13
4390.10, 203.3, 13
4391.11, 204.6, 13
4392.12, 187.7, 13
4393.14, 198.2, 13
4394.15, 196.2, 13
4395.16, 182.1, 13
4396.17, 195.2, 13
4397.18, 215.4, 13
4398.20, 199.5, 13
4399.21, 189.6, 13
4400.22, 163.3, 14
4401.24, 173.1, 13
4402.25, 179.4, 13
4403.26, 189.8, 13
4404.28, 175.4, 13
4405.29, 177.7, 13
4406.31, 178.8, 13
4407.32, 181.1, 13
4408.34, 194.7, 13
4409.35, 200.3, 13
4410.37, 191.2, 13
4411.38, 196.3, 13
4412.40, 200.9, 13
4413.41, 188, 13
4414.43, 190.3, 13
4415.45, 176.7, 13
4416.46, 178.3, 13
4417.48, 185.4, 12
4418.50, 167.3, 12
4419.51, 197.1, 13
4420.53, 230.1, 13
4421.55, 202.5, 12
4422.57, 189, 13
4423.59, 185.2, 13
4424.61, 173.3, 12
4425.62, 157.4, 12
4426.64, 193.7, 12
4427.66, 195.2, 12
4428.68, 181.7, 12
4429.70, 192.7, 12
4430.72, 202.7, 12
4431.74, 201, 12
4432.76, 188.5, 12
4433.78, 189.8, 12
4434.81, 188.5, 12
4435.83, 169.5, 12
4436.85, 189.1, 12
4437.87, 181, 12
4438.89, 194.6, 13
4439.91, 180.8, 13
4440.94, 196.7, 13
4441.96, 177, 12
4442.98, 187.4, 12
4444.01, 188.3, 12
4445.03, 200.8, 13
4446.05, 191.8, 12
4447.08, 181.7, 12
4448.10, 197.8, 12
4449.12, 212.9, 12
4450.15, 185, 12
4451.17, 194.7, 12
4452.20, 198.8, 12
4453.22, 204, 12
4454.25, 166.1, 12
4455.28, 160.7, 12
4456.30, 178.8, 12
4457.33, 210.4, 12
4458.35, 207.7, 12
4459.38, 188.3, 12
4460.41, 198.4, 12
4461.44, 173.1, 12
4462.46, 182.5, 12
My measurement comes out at 3.0 AA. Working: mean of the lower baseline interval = 186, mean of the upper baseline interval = 189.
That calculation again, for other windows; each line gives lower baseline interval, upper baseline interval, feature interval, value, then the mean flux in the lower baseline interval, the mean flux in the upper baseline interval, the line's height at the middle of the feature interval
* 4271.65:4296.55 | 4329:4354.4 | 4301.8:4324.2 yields -1.53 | 186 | 167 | 177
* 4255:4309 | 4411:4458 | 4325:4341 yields 1.96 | 185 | 189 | 186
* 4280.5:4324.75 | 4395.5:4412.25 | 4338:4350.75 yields 1.96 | 186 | 188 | 187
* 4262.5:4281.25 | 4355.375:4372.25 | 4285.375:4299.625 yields 0.43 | 192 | 192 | 192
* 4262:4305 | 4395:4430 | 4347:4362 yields 0.28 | 186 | 188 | 187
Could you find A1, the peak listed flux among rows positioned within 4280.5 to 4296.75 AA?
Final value 204.5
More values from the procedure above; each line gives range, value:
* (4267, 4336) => 308.5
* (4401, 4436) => 230.1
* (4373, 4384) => 211.7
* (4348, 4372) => 206.6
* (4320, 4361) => 253.7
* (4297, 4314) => 208.9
